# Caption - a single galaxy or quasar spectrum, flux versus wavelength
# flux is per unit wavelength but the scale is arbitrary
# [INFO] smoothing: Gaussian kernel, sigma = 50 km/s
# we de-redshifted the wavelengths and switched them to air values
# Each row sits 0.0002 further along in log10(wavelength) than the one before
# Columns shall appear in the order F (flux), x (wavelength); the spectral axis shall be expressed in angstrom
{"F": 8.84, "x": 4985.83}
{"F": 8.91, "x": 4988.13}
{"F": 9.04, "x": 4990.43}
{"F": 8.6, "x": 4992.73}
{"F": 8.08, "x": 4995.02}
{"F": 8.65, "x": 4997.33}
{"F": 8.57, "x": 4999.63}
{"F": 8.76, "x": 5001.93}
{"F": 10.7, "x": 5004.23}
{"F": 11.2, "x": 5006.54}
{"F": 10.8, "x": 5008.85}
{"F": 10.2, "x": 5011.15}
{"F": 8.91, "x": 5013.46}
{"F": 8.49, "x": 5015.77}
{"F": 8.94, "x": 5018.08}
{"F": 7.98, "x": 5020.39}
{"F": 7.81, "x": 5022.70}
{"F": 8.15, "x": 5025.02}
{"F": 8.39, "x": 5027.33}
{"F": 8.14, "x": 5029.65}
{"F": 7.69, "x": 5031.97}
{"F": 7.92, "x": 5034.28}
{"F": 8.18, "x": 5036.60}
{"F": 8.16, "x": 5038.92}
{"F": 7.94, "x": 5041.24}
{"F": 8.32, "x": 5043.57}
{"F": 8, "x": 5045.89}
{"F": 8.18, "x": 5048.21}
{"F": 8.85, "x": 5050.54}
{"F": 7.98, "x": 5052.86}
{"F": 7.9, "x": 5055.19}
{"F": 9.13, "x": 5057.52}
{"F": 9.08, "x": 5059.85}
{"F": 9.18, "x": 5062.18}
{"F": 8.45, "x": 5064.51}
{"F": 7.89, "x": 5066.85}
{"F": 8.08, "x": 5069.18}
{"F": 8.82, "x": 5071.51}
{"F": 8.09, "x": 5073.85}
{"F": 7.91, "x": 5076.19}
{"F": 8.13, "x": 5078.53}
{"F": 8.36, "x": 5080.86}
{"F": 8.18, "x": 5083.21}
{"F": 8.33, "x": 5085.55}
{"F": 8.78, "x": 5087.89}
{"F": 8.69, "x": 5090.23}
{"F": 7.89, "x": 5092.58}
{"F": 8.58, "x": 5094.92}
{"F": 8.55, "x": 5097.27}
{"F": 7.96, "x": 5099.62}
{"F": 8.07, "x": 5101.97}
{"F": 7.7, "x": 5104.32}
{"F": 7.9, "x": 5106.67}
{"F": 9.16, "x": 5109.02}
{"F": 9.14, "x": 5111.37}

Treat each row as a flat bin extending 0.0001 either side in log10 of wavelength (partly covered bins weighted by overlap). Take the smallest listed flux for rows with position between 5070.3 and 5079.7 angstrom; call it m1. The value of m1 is 7.91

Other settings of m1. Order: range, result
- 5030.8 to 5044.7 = 7.69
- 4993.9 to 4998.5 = 8.08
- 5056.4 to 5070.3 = 7.89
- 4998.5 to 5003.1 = 8.57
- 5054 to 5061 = 7.9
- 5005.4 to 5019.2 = 8.49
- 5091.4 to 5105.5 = 7.7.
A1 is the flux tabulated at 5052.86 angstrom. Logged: 7.98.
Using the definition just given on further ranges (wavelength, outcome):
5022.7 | 7.81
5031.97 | 7.69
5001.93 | 8.76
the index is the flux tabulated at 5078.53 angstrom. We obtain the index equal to 8.13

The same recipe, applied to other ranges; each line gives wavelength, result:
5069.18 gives 8.08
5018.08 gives 8.94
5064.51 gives 8.45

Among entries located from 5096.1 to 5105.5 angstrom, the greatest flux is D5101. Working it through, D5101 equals 8.55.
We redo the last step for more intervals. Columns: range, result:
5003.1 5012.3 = 11.2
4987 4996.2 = 9.04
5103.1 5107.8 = 7.9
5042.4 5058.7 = 9.13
